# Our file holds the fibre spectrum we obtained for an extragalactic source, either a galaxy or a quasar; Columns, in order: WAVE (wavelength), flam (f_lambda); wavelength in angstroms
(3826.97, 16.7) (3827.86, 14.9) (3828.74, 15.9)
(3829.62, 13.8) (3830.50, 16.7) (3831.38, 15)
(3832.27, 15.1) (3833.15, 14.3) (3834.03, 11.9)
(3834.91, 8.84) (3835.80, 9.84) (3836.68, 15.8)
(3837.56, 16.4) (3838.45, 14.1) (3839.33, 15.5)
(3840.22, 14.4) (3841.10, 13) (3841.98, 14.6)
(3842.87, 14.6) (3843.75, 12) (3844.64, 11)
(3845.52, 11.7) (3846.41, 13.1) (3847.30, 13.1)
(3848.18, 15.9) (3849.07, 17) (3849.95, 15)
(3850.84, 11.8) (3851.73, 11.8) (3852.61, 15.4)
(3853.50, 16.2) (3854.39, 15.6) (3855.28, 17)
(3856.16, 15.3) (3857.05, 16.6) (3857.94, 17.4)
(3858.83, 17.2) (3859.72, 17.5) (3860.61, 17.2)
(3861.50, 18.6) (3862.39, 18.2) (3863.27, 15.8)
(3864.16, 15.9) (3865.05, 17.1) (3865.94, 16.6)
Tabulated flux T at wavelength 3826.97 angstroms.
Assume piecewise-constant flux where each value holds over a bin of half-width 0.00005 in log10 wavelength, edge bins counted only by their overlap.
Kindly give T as 16.7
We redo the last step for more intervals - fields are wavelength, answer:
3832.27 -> 15.1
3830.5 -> 16.7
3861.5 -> 18.6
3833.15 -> 14.3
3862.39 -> 18.2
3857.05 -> 16.6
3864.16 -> 15.9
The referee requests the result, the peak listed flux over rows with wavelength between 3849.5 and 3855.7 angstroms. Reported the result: 17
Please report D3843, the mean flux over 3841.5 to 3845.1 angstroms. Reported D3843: 13.1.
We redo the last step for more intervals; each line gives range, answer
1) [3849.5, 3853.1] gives 13.6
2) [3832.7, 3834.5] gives 13.1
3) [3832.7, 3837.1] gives 12.1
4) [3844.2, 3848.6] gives 13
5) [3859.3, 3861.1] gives 17.4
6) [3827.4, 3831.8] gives 15.3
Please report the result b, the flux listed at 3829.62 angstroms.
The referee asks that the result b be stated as 13.8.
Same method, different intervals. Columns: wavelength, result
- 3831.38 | 15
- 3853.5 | 16.2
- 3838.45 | 14.1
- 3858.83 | 17.2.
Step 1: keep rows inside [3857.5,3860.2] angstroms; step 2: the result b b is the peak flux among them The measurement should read 17.5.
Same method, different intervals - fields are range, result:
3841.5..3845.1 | 14.6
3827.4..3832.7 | 16.7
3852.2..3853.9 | 16.2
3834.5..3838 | 16.4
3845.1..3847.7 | 13.1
